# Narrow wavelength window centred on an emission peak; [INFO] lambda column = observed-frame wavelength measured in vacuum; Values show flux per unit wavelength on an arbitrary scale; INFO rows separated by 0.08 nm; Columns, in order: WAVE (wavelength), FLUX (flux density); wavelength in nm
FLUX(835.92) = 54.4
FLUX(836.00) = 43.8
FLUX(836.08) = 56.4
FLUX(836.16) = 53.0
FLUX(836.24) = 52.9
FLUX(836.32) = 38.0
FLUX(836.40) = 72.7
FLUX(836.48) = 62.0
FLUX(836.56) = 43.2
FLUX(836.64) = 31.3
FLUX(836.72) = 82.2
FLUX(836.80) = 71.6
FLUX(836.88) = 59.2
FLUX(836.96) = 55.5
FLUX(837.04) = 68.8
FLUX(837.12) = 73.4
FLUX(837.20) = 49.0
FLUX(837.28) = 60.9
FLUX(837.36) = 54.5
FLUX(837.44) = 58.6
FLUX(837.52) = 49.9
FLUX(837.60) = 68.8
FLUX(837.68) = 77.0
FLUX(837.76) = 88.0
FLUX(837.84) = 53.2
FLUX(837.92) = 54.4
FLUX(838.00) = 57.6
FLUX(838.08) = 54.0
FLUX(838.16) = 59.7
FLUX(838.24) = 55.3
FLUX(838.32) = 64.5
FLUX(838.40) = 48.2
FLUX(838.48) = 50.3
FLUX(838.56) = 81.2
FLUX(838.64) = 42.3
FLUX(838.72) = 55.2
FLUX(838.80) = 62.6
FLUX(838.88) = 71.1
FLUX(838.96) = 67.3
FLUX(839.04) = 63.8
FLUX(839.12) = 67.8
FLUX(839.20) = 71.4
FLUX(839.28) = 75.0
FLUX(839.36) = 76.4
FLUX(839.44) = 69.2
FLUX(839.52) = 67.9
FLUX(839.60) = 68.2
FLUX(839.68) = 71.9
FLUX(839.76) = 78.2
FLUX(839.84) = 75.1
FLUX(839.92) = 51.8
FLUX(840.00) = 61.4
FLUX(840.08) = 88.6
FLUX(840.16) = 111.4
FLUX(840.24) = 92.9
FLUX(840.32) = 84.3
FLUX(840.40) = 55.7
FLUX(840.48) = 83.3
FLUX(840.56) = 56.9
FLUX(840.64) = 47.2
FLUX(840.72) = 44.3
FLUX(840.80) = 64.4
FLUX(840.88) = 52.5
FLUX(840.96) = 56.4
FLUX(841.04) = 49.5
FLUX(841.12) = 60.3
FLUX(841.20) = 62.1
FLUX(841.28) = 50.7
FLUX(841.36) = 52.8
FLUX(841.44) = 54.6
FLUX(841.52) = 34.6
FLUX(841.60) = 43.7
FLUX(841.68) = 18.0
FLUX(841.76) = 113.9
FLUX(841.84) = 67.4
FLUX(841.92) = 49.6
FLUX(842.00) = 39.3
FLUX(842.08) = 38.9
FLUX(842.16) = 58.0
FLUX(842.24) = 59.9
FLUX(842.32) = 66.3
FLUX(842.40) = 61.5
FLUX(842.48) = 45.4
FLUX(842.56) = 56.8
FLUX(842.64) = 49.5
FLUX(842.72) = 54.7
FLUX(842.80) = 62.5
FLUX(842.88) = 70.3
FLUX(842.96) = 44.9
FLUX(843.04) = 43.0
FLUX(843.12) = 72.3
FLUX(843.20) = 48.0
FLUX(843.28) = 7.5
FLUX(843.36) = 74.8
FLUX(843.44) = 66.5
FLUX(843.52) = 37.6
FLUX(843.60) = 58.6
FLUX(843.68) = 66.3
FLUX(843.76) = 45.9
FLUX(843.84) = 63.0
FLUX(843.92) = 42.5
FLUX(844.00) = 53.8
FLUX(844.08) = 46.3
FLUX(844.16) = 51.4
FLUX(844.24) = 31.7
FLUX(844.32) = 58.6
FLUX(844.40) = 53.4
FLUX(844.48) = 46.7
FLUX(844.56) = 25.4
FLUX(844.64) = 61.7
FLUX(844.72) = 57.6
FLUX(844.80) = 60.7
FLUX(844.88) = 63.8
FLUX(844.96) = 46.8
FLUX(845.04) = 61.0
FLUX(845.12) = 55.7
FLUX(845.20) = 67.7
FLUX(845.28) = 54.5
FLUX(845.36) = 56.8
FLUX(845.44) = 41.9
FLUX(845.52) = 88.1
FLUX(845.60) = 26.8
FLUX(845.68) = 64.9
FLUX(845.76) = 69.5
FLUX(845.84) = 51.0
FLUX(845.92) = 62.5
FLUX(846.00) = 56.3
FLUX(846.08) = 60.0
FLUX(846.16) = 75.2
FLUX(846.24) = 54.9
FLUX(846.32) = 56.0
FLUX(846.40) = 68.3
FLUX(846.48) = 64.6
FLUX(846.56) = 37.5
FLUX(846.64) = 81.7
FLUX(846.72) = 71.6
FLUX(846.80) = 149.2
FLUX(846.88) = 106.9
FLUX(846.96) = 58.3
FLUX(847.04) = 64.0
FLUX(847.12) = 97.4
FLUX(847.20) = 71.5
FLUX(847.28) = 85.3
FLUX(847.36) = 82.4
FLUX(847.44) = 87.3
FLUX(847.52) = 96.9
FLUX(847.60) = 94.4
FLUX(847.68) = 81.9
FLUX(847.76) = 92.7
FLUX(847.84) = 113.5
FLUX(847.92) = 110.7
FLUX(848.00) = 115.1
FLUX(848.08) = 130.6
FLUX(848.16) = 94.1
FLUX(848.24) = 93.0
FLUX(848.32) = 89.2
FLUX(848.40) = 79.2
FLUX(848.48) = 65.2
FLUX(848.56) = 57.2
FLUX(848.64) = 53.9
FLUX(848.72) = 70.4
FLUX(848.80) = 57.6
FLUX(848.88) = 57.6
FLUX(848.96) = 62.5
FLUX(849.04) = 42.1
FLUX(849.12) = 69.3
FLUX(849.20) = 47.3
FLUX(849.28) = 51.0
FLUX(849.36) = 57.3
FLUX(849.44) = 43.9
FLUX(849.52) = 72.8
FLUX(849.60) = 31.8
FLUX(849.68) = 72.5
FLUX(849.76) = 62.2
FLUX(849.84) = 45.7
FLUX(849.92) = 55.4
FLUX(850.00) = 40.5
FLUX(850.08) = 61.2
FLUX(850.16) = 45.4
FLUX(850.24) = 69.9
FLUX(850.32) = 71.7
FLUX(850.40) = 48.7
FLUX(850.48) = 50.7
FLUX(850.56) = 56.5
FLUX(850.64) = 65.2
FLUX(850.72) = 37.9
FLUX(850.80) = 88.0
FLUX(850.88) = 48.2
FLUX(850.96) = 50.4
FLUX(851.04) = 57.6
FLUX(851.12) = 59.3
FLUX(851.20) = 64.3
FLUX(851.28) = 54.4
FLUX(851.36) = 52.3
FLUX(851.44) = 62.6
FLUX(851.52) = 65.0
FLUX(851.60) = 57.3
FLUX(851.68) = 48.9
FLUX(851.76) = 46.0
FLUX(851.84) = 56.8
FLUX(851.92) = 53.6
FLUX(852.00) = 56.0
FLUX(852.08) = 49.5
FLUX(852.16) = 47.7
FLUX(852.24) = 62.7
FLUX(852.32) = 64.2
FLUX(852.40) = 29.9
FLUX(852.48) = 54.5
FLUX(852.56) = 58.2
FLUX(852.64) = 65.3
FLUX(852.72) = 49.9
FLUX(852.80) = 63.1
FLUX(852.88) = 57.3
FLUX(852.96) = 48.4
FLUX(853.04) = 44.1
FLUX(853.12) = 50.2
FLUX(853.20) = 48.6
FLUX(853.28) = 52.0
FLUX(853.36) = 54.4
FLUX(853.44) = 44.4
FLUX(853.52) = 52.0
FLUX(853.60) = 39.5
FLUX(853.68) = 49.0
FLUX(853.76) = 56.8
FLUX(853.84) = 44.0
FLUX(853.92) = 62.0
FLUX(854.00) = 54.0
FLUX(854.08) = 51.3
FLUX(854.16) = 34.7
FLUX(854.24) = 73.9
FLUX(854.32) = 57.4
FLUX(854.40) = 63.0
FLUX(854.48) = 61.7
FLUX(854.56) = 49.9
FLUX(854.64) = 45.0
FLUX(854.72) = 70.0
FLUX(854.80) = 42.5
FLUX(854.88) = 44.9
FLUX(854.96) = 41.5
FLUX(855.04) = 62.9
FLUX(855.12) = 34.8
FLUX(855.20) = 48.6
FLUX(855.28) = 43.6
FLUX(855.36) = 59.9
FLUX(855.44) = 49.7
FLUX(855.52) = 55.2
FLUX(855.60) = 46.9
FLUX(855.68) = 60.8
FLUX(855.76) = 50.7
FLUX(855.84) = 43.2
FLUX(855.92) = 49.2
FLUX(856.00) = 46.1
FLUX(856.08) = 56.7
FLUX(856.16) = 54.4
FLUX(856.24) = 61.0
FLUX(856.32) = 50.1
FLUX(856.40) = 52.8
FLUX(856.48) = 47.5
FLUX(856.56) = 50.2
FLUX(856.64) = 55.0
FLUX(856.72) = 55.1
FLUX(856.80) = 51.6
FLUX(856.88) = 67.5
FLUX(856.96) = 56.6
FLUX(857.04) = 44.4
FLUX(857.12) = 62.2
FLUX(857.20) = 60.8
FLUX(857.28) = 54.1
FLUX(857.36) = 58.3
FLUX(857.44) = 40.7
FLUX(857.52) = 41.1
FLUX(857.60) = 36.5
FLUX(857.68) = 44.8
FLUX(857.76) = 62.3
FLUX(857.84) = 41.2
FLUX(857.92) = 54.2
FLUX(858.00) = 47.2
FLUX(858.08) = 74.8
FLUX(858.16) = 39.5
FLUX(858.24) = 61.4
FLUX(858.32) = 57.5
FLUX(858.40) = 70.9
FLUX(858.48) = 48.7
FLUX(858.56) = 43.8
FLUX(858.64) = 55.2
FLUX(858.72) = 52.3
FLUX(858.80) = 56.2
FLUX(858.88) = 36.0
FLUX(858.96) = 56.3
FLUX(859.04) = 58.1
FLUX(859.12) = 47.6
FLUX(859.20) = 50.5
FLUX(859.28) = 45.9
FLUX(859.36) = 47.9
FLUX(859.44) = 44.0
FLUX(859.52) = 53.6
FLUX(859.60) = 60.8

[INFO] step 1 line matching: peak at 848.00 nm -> [O III] 5007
